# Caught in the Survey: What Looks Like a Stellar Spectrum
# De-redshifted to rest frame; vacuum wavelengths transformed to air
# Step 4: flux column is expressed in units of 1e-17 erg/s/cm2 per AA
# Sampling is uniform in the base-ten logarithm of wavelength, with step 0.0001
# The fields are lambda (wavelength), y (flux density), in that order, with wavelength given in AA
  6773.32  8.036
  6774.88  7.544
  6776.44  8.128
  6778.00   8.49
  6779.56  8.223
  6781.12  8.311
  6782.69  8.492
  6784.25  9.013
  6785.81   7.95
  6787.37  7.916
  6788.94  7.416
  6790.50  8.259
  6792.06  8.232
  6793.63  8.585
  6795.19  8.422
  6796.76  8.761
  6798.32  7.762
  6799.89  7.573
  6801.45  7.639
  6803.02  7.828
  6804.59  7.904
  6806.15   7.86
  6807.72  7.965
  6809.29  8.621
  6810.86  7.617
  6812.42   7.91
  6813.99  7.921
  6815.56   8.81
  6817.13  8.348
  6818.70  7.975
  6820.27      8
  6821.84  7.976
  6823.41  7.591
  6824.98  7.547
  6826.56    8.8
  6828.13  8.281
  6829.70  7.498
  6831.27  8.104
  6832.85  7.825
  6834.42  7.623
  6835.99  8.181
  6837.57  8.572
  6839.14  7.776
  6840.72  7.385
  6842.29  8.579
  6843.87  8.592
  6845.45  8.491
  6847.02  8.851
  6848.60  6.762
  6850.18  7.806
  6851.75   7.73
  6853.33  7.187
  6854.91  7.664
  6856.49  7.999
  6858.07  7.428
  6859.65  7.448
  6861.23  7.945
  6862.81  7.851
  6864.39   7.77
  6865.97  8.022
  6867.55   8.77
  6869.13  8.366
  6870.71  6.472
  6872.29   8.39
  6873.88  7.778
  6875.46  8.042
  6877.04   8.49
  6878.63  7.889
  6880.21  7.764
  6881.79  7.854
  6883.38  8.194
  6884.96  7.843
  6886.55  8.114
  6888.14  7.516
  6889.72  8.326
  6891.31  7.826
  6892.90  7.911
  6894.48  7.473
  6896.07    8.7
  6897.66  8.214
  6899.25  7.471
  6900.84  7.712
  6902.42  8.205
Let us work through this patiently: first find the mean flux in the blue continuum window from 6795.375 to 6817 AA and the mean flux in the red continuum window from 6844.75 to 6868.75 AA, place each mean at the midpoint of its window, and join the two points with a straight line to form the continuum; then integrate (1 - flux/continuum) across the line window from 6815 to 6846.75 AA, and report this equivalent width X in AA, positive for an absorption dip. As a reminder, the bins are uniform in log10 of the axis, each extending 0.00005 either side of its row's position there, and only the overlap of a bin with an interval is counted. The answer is -0.6 AA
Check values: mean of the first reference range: 8.03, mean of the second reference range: 7.86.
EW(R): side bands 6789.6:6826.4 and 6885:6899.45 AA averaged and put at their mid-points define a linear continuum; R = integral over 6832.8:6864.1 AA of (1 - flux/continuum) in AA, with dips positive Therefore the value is 0.5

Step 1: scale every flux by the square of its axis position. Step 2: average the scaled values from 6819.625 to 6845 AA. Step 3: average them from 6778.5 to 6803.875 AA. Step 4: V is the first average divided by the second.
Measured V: 1.00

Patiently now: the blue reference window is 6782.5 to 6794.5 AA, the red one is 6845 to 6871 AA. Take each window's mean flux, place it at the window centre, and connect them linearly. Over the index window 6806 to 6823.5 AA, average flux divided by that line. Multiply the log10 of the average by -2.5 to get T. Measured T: 0.00 mag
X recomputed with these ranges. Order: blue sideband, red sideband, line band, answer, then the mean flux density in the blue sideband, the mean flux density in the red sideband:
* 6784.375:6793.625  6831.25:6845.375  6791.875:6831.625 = 0.1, 8.08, 8.09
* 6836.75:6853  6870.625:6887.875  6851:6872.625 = 0.6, 8.03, 7.94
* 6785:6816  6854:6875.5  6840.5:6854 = -0.1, 8.04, 7.84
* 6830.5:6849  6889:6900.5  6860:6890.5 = 0.2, 8.09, 7.97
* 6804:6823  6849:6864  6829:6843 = -0.2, 8.07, 7.65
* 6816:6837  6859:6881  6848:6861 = 0.7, 8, 7.93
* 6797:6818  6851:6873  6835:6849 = -0.5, 8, 7.79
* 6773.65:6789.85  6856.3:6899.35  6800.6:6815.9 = 0.2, 8.14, 7.93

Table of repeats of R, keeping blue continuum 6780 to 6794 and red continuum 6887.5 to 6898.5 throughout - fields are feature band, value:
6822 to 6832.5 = 0.2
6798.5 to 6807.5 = 0.5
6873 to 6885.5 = 0.1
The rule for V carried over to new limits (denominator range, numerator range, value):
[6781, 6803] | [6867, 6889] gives 1.00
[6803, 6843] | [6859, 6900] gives 1.01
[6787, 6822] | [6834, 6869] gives 1.00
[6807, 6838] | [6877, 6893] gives 1.01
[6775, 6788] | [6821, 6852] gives 0.98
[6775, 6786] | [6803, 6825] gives 0.97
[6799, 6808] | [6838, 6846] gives 1.06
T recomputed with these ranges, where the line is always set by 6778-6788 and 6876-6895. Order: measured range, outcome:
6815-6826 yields 0.022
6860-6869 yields -0.006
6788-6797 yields 0.008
